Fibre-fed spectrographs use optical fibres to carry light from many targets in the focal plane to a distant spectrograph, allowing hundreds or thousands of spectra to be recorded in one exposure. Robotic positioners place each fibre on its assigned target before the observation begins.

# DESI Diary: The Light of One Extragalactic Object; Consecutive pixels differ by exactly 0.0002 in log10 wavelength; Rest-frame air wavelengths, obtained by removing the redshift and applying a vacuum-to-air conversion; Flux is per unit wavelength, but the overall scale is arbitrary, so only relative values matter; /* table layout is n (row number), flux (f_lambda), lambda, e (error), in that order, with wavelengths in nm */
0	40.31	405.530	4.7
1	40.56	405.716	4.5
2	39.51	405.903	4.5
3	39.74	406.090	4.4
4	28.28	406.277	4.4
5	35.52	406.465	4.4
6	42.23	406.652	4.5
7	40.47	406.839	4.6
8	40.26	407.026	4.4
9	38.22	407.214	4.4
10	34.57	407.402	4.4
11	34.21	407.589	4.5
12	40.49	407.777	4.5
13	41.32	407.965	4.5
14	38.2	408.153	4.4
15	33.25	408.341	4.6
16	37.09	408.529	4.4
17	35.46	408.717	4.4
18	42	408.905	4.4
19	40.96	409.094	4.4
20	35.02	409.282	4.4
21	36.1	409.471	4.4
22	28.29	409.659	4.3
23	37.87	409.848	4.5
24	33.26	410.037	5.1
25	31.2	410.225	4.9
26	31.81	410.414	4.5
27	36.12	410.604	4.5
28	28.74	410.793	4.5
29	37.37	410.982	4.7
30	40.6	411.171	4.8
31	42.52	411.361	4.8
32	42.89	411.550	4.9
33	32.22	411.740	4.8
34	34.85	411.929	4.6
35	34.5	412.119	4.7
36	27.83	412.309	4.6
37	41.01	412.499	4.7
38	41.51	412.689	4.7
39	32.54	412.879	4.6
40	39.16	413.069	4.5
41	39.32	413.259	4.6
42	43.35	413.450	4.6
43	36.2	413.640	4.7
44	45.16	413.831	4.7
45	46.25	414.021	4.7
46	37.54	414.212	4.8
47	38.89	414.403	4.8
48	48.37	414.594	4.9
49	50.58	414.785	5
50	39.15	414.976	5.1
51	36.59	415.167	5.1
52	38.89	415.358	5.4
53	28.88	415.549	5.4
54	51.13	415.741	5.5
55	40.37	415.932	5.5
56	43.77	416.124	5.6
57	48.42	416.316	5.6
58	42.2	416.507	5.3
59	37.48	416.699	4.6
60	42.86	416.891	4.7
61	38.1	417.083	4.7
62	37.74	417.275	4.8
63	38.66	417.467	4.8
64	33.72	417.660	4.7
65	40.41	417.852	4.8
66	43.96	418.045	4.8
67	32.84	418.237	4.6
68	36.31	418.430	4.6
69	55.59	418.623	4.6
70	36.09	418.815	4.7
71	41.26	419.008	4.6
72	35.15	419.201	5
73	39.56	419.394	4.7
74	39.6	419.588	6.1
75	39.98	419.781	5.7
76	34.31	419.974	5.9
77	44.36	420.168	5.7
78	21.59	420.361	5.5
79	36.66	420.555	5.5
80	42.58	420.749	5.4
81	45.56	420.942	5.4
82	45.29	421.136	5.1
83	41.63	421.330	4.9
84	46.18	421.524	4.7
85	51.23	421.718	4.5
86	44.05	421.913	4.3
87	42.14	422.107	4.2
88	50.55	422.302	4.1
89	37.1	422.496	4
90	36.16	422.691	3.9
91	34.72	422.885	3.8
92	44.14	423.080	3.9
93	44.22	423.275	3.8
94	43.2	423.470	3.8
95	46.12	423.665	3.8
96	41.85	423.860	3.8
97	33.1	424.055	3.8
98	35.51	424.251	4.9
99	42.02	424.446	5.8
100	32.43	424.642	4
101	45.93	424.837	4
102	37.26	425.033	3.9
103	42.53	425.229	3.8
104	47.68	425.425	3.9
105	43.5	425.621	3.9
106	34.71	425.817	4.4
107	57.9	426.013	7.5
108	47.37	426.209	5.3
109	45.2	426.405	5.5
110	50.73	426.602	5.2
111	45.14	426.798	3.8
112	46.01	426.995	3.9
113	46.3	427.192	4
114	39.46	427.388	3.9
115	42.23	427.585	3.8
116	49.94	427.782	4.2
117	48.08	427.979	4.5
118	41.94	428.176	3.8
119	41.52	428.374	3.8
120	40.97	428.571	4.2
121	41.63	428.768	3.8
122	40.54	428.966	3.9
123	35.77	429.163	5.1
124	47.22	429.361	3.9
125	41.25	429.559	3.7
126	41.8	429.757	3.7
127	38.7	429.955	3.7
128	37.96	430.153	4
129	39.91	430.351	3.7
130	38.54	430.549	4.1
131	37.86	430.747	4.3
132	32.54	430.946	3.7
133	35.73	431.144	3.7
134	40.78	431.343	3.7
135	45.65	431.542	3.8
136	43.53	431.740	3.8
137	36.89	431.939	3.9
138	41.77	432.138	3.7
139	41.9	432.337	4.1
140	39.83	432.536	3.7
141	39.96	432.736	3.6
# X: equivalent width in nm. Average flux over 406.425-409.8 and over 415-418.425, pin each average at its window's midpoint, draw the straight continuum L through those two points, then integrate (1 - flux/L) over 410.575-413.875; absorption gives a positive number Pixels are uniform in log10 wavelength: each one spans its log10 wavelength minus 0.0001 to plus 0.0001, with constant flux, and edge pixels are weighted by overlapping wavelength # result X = 0.09 nm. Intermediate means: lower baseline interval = 37.5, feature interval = 37.5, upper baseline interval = 39.7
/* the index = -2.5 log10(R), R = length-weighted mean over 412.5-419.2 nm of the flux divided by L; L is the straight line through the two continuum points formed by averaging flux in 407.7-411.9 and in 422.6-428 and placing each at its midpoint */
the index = -0.05 mag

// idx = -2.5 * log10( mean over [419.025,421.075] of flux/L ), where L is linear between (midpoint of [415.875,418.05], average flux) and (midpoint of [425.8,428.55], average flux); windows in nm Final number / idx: 0.10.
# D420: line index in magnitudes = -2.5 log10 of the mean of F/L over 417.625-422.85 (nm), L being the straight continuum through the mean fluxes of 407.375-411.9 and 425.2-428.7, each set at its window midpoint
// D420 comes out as 0.03 mag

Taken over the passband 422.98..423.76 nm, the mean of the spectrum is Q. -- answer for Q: 44.4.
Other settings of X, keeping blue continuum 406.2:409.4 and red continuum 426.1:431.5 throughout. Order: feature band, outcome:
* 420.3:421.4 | 0.03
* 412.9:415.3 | -0.15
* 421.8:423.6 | -0.05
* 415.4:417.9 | -0.05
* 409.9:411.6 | 0.10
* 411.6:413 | 0.12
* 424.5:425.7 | -0.01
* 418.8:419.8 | 0.03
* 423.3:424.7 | 0.05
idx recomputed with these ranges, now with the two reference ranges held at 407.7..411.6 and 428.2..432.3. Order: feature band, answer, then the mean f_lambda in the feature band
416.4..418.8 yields -0.055 mag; 39.9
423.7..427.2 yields -0.099 mag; 43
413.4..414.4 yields -0.112 mag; 41.4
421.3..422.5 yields -0.175 mag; 45.5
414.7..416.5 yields -0.119 mag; 42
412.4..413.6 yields -0.060 mag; 39.3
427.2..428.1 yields -0.138 mag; 45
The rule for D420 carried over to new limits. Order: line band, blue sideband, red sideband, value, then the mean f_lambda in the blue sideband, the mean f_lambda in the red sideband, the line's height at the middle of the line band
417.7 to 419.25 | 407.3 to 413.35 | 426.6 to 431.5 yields -0.042 mag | 36.3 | 41.6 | 38.6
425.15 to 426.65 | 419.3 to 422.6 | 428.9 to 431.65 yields -0.143 mag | 41.3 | 39.6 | 40.4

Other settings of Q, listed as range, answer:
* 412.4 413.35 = 38.7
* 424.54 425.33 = 39.6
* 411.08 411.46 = 41.6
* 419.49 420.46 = 35.9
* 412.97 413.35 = 39.2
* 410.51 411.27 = 35.7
